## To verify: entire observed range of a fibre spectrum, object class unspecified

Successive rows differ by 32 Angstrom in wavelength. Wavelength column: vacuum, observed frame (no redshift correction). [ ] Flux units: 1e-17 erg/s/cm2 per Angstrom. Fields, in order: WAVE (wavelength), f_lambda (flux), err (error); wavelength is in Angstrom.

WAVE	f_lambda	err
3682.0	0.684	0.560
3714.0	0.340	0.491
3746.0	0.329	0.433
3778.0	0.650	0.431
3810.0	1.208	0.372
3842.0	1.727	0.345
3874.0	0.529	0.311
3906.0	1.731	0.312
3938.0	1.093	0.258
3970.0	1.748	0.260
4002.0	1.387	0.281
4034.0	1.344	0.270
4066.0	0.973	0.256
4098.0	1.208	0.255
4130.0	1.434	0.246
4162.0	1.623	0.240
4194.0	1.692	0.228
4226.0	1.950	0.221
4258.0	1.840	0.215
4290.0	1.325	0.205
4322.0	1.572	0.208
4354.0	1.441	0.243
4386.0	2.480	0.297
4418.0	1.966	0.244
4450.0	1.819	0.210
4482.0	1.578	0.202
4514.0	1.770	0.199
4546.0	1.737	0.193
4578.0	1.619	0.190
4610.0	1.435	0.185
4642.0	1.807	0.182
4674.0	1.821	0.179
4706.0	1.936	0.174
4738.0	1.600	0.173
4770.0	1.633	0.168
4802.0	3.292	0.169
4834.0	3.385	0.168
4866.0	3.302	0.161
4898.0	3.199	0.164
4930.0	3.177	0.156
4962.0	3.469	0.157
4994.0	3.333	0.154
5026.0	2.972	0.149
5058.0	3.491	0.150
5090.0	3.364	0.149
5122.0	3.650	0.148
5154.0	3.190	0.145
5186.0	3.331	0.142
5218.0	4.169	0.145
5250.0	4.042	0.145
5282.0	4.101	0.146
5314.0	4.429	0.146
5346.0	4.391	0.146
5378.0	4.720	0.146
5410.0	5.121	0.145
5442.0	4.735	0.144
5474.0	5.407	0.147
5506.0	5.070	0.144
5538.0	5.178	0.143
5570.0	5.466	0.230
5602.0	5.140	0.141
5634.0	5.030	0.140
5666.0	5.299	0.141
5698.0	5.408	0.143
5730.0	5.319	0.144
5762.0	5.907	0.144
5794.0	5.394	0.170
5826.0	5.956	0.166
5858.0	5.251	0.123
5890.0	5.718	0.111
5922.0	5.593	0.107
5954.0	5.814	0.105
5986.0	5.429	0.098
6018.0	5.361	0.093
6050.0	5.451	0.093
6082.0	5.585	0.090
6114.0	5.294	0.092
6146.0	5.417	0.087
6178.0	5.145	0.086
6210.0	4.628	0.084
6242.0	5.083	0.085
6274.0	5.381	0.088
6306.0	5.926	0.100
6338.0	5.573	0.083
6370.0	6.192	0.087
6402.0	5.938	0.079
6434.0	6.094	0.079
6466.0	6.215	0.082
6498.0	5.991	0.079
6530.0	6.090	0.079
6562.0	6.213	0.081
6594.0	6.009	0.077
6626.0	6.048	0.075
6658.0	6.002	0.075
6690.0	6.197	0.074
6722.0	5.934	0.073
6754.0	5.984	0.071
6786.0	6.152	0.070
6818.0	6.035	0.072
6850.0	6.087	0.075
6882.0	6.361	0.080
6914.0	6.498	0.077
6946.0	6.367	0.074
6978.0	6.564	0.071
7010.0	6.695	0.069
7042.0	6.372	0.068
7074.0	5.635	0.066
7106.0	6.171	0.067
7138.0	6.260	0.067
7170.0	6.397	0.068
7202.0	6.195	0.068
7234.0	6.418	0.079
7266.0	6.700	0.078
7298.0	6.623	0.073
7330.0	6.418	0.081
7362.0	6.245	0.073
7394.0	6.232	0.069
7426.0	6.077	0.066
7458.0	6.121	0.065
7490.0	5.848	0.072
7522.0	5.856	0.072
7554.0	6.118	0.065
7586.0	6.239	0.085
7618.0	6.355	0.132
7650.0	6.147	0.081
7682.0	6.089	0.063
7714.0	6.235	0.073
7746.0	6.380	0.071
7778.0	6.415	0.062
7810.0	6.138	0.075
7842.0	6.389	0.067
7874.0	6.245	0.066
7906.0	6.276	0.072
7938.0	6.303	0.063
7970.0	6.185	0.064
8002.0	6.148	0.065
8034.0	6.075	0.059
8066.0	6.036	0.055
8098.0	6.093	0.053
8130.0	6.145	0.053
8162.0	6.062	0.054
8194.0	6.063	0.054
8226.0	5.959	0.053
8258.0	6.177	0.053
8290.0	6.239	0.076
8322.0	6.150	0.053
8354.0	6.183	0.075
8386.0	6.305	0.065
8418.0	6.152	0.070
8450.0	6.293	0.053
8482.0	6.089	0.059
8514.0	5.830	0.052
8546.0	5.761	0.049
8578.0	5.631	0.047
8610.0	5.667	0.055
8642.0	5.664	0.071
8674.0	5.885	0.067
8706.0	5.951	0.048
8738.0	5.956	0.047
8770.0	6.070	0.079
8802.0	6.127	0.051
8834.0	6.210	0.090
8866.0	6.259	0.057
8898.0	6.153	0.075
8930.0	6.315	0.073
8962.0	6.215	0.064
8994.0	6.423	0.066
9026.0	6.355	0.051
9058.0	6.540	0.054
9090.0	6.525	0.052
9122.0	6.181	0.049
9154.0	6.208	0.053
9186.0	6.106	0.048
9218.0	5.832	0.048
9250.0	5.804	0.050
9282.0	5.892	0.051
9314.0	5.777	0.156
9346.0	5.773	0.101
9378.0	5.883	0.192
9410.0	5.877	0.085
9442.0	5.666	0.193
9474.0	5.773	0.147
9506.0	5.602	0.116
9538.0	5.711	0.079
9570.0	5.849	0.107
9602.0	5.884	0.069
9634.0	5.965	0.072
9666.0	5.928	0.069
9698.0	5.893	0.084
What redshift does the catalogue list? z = 0.20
